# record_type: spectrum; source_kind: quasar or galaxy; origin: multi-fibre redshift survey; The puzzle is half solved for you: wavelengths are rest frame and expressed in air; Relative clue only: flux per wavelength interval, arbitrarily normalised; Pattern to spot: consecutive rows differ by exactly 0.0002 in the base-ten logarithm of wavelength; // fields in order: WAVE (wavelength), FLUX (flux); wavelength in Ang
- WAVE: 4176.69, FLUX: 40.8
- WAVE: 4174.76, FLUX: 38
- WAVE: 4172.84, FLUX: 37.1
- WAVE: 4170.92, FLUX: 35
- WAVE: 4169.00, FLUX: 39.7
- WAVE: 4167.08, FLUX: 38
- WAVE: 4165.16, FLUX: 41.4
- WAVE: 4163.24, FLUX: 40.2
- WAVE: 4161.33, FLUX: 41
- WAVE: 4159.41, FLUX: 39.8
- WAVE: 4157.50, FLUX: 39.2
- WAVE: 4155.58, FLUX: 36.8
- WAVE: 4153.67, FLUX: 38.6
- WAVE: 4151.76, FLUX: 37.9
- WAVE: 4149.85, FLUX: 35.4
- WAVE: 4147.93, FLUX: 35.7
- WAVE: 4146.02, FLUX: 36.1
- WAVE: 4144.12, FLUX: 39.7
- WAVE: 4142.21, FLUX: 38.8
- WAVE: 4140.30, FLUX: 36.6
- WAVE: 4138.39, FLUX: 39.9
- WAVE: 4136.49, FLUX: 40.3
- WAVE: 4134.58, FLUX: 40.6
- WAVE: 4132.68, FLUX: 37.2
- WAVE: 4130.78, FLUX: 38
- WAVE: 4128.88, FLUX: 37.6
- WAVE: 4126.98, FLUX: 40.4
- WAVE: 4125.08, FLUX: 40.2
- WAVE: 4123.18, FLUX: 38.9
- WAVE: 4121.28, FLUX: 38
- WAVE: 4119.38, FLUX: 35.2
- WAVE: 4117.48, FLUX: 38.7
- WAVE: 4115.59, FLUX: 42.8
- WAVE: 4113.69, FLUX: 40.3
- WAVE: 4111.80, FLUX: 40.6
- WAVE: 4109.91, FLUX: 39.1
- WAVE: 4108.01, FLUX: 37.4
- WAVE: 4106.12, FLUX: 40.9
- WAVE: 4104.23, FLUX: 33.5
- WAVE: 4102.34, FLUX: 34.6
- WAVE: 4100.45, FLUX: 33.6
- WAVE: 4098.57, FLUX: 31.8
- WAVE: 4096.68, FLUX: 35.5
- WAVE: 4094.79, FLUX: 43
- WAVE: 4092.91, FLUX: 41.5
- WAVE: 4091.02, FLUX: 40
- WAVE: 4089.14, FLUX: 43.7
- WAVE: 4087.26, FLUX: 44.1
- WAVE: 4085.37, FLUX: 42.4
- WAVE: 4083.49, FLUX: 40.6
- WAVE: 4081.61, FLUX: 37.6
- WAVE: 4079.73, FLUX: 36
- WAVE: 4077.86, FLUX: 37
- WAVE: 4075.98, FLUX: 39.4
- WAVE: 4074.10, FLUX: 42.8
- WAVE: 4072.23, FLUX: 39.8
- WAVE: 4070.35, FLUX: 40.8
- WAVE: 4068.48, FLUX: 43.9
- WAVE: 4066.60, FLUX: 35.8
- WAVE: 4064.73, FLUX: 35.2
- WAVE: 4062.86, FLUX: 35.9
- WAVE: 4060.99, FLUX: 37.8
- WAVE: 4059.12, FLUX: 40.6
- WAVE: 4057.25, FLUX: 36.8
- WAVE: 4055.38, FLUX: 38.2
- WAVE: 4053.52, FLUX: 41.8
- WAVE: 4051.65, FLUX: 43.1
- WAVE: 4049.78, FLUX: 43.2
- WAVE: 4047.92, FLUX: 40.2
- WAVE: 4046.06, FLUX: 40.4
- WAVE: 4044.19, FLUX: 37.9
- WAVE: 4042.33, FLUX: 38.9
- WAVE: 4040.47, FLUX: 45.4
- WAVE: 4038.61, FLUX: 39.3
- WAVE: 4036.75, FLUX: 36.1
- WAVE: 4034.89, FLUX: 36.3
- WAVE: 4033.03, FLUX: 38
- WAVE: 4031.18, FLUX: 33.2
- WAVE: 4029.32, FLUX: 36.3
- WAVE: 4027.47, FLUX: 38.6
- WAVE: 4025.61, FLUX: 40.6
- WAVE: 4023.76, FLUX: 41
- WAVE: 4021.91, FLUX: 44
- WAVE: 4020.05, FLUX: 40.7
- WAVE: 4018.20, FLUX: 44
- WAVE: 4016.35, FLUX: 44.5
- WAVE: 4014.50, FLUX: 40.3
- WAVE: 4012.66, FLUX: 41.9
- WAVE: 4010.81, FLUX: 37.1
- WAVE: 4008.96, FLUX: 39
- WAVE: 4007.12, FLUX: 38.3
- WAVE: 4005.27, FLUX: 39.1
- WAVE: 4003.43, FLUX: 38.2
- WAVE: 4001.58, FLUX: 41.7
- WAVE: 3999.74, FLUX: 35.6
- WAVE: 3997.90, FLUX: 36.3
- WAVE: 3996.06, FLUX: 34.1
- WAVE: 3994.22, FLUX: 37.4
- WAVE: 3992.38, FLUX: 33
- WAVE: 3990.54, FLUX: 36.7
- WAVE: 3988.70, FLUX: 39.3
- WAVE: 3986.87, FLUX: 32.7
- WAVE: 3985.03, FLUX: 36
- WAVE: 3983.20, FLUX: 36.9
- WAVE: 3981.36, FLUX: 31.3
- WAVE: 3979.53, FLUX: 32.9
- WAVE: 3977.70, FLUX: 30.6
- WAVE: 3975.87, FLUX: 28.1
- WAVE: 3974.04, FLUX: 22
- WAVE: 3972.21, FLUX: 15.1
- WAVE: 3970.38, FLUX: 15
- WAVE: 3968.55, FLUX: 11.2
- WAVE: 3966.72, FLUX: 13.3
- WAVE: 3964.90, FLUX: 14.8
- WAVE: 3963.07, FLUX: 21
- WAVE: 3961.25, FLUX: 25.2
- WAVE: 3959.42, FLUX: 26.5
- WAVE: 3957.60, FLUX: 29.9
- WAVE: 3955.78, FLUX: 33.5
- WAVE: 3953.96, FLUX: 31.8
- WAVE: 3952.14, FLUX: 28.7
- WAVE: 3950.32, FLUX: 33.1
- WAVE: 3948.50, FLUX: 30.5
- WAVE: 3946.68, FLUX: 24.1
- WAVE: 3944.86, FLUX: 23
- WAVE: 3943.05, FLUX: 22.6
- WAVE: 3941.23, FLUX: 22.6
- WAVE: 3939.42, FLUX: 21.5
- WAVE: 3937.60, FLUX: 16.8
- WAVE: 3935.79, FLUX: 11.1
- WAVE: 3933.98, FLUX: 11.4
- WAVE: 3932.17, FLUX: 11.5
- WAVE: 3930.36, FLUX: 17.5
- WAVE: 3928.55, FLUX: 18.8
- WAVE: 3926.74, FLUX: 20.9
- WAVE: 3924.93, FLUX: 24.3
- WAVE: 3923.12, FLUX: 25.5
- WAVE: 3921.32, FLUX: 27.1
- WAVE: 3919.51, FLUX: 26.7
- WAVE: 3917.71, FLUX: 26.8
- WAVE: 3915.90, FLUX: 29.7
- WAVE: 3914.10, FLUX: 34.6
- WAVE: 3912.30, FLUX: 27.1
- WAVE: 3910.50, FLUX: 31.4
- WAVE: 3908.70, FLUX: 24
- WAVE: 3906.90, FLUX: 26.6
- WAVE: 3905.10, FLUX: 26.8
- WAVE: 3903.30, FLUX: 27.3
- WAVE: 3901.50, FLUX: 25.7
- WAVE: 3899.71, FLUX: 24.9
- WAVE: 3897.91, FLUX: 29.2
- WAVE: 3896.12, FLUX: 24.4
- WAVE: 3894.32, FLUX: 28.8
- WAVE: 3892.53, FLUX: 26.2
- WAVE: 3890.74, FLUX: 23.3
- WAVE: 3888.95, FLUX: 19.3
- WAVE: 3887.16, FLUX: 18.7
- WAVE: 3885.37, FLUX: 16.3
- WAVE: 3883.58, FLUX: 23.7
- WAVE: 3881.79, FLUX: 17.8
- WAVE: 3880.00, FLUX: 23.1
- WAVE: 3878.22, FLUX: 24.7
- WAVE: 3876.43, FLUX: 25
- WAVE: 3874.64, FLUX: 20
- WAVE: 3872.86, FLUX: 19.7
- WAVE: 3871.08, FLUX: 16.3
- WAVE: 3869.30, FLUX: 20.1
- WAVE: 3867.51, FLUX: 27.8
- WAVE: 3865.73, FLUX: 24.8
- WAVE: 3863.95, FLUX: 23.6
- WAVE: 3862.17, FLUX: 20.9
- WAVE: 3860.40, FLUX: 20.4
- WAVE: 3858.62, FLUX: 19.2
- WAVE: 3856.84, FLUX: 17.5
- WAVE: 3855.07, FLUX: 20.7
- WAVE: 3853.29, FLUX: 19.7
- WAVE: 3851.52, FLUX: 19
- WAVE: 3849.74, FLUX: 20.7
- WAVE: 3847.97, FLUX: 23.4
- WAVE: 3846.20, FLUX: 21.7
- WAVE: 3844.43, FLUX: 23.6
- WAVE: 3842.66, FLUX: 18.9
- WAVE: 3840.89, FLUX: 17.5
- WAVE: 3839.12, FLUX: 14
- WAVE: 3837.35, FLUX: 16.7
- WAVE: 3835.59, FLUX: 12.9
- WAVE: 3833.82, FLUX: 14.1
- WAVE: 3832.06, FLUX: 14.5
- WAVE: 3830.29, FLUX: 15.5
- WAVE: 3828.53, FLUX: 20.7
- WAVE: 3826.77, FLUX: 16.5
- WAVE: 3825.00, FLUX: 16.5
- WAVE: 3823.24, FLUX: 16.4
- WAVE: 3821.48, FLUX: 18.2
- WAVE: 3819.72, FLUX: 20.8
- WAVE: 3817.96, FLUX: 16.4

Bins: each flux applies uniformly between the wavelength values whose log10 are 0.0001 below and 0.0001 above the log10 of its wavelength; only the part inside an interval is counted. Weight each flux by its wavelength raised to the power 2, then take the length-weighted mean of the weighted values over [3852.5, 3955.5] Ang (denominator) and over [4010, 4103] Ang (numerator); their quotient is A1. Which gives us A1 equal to 1.82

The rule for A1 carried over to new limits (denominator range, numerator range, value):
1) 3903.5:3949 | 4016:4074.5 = 1.81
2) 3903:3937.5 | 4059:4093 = 1.83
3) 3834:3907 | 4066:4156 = 2.02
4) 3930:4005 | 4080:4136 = 1.54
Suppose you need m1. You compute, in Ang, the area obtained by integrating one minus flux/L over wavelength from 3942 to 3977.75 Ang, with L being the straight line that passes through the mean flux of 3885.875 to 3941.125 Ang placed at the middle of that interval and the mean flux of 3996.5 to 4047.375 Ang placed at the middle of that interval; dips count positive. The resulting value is 7.4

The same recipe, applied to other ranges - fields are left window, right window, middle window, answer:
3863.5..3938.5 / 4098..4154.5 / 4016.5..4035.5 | -5.0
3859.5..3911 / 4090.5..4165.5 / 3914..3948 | 5.8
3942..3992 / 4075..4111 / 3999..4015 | -4.4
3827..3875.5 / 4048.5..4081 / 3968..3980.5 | 3.4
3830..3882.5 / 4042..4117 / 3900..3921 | -2.7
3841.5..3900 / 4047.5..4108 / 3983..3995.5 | -1.7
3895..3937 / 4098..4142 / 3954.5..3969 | 2.5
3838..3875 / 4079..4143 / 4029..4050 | -3.1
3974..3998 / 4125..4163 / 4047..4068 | -1.9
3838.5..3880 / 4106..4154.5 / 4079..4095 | -2.3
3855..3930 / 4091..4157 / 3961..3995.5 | 2.6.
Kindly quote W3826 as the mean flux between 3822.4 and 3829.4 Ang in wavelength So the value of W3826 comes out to 17.5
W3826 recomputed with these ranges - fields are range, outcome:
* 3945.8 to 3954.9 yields 29.7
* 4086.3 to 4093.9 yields 42.3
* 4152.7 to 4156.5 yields 37.8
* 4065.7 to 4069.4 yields 39.8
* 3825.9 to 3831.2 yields 17.6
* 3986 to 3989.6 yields 36.1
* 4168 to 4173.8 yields 37.3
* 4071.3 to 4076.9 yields 40.7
